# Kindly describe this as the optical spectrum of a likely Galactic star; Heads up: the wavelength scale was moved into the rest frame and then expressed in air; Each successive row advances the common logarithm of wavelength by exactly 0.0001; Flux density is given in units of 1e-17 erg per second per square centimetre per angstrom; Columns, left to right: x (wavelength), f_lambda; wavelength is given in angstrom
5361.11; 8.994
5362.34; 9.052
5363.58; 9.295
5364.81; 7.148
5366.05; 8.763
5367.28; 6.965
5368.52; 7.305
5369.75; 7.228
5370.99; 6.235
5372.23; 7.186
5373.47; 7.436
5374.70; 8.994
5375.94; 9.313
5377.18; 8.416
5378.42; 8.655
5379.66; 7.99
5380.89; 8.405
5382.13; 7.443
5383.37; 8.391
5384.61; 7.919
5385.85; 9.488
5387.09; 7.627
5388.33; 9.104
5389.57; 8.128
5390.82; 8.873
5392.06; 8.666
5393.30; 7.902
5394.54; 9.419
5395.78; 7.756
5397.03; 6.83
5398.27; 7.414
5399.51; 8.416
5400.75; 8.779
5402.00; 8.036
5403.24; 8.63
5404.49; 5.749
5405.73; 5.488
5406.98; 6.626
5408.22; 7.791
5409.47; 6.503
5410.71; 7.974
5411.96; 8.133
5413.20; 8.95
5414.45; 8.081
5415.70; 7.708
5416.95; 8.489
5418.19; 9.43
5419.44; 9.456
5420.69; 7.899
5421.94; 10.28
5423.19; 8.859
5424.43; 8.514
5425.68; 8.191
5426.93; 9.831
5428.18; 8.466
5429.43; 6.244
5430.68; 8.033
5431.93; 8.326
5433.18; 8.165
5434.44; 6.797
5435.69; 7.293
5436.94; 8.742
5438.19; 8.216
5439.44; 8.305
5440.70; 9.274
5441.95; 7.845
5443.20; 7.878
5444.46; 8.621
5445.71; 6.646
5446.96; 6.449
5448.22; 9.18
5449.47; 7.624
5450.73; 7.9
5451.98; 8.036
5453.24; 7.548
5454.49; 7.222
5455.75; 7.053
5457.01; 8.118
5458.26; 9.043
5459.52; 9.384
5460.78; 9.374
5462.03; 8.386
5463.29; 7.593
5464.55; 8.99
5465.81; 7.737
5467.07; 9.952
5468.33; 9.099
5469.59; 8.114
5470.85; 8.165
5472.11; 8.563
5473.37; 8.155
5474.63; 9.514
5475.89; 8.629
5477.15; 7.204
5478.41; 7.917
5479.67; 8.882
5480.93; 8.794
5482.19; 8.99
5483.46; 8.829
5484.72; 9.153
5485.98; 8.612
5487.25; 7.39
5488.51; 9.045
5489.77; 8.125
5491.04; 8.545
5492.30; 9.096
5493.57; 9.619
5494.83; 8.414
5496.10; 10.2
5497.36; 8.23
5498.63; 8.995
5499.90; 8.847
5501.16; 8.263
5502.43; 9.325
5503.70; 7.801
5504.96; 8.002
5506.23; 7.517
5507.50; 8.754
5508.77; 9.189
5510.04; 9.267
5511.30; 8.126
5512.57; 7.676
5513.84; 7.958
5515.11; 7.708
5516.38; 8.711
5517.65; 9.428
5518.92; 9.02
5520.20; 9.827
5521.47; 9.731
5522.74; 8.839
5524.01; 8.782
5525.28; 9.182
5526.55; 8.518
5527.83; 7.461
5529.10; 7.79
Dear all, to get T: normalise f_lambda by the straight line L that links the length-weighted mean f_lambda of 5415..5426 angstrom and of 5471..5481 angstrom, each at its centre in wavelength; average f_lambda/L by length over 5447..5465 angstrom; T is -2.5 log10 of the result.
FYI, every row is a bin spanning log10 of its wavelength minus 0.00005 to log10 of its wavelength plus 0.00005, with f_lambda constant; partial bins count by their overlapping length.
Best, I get 0.05 mag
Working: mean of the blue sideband 8.77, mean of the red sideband 8.43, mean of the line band 8.18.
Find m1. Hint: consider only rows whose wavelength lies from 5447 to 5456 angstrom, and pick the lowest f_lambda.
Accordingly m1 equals 7.053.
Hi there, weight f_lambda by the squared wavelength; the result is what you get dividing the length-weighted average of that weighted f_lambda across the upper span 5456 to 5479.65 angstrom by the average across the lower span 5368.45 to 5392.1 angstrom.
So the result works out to 1.1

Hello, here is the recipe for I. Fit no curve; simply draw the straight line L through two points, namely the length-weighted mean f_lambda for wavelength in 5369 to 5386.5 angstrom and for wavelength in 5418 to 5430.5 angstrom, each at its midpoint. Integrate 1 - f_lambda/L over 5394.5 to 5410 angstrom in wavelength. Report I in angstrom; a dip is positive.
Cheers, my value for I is 1.8 angstrom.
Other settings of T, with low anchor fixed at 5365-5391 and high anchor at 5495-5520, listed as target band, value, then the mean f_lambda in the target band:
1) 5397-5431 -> 0.02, 8.05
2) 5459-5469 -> -0.05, 8.8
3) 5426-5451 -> 0.04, 7.99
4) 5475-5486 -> -0.01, 8.58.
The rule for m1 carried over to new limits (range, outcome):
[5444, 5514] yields 6.449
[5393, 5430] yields 5.488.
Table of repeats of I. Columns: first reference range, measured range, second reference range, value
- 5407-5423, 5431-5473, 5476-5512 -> 1.47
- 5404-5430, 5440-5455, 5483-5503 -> 0.88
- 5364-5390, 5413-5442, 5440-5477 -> -0.79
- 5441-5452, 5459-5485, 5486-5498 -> -0.92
